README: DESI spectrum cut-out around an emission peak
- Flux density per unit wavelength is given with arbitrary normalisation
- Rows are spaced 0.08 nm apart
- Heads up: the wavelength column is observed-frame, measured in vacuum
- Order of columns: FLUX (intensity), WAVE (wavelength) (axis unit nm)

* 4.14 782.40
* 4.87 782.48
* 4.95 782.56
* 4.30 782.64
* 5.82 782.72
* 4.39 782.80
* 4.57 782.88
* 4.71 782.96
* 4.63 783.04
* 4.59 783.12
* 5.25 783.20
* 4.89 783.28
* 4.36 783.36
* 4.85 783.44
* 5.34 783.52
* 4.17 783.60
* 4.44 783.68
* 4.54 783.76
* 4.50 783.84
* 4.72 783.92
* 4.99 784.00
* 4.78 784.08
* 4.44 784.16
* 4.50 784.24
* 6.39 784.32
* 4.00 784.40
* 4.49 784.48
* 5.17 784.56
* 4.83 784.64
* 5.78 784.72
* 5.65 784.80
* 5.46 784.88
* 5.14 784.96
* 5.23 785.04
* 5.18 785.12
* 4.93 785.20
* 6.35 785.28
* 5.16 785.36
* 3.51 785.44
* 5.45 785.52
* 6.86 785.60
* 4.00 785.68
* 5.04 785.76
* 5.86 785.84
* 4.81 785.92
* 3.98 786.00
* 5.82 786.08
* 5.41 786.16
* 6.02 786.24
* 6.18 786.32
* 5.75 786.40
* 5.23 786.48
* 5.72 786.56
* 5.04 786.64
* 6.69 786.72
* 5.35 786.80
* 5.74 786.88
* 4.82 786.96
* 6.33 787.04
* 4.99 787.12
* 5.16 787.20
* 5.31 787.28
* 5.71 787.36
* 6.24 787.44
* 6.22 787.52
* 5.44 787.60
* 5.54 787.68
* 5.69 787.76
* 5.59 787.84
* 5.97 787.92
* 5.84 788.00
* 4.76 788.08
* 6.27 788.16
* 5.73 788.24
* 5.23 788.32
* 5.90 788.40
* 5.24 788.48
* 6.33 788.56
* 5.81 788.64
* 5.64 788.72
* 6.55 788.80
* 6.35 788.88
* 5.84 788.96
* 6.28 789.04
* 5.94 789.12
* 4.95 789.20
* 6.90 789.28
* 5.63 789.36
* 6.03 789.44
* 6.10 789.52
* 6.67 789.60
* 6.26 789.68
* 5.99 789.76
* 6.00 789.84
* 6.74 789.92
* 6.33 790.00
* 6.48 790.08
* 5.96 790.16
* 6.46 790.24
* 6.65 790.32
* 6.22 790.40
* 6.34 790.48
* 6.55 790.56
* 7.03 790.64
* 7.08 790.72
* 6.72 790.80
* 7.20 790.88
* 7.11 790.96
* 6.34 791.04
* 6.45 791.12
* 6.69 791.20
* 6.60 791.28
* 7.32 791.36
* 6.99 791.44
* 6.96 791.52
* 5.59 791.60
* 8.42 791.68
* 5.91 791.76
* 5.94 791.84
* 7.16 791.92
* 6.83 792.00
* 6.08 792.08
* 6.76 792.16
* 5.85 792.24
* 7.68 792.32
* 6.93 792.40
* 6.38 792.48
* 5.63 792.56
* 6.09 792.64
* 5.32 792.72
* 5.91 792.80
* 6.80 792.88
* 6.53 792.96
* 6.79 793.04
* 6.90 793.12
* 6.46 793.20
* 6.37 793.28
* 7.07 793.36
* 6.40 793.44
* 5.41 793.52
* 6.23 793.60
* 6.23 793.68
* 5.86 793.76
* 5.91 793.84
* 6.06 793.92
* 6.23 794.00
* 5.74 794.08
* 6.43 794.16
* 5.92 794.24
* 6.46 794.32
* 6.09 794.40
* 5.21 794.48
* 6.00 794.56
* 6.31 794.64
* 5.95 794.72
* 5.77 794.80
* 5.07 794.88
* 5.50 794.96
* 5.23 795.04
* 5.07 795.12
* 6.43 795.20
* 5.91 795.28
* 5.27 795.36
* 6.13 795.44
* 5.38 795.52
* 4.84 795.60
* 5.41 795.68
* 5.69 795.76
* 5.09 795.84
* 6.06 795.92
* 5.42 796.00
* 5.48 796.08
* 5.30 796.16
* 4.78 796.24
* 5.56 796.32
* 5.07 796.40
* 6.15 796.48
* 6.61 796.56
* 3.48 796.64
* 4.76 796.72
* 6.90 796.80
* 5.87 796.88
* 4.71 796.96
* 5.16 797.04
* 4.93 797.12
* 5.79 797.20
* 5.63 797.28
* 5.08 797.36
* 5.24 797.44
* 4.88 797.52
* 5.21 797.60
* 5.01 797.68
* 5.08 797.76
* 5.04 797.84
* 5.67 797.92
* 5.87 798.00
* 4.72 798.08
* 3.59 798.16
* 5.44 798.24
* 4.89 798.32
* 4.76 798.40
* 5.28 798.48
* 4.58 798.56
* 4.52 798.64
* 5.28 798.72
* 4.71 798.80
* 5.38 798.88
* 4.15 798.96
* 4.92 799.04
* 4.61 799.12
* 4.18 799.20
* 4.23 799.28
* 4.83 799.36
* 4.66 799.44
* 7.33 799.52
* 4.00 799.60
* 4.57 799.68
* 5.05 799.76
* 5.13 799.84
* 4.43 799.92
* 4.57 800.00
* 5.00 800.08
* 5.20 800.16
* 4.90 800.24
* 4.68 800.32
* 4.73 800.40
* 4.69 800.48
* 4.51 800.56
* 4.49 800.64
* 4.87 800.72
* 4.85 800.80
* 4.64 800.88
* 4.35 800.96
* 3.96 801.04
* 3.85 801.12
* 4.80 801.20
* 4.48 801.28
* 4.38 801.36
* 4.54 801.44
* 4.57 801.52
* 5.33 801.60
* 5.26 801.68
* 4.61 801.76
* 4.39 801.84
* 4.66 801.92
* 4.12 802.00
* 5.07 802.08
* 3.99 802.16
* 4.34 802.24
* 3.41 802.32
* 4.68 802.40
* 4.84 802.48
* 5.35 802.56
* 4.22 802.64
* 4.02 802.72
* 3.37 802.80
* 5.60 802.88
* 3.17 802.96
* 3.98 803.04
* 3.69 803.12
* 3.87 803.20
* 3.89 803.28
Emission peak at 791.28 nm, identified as Mg II 2798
